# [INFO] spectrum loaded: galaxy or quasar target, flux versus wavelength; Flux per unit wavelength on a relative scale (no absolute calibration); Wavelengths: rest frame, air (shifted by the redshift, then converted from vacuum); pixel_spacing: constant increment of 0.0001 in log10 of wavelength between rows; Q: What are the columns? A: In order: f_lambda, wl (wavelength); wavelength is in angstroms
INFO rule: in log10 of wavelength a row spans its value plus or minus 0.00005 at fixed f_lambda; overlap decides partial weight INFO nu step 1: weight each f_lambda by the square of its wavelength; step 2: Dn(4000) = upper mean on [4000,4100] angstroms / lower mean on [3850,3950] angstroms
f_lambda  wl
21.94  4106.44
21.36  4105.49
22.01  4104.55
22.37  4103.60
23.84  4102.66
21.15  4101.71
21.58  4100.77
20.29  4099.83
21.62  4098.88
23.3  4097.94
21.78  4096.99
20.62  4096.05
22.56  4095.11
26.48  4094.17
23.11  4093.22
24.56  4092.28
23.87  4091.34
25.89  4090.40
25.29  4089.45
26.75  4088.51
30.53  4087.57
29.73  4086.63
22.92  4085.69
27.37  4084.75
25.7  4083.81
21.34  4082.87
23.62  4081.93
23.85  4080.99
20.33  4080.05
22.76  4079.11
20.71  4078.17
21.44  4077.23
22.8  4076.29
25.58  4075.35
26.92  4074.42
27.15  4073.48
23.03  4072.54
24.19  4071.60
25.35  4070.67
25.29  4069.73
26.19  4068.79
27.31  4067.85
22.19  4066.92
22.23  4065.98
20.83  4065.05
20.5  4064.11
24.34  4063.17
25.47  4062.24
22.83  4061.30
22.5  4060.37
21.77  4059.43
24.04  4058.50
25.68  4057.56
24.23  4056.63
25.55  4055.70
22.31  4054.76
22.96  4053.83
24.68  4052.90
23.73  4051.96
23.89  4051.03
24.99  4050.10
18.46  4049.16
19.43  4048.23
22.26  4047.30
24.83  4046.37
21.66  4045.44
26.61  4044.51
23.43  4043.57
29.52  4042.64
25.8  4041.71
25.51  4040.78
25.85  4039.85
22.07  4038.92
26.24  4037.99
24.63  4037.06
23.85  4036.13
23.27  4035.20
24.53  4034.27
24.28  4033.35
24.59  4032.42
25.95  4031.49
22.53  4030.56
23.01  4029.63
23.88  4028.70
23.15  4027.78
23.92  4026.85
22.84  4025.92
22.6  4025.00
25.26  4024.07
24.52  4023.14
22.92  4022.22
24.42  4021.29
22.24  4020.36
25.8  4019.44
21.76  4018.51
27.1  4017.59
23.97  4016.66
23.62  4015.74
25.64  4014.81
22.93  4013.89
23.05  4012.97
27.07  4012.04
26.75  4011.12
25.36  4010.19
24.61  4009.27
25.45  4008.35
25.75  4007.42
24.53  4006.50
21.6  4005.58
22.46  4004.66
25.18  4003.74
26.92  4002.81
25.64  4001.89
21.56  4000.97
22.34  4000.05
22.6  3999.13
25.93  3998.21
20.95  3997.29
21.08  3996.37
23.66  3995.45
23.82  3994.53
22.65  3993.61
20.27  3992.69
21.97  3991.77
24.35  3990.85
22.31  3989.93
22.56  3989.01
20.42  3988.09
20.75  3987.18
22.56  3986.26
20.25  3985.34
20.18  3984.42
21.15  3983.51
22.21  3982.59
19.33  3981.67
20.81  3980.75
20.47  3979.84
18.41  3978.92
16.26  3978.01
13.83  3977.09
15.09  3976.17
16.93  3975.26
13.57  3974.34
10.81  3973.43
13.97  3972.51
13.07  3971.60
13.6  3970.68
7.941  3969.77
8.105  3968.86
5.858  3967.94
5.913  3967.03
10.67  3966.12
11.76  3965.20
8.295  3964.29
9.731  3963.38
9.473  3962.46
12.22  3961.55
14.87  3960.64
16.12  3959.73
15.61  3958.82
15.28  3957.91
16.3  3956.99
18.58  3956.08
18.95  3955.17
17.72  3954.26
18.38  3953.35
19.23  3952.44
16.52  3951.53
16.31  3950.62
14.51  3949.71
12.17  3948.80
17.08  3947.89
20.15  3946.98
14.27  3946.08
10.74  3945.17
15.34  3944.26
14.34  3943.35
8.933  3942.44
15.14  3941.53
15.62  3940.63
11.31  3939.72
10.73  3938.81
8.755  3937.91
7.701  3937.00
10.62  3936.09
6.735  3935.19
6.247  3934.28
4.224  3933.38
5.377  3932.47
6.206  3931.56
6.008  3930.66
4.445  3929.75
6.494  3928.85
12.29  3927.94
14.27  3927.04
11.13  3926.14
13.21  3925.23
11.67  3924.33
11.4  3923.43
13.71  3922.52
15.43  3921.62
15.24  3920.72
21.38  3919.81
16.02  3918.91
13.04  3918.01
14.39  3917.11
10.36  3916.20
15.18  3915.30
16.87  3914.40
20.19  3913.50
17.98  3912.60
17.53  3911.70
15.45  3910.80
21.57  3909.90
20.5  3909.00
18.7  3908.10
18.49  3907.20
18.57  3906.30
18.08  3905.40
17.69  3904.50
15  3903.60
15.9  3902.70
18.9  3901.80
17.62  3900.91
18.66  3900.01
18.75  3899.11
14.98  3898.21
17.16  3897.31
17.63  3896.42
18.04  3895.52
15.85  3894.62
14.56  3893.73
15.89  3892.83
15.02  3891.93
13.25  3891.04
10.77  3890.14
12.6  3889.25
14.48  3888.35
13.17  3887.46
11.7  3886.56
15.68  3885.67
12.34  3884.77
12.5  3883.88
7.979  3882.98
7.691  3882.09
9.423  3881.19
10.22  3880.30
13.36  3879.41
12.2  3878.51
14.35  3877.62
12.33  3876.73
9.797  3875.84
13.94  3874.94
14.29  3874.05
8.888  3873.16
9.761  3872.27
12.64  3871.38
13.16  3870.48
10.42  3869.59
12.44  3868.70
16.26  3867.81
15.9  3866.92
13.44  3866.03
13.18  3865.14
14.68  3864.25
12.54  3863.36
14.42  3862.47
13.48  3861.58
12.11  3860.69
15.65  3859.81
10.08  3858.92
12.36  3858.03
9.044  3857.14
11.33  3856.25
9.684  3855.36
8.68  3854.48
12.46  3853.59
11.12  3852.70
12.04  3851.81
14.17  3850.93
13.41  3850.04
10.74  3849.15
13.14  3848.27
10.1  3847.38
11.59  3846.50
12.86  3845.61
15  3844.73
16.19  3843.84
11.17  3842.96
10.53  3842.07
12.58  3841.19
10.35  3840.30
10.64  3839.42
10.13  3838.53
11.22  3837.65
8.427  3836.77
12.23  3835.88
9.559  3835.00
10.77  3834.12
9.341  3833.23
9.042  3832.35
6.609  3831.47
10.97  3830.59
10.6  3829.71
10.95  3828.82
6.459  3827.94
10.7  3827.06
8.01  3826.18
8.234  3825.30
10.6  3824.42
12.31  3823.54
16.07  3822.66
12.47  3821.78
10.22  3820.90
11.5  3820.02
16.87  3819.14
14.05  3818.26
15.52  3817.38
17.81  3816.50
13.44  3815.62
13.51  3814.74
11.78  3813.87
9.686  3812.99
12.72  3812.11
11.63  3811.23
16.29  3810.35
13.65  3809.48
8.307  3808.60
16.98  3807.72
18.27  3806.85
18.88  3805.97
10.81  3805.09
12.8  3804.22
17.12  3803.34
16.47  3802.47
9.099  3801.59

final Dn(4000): 1.9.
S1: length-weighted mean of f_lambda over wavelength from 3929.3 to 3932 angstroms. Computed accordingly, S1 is 5.56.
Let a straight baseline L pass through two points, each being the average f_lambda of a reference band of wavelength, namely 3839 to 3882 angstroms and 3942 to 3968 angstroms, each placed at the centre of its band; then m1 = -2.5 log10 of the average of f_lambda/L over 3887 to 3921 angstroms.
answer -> -0.25 mag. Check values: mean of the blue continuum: 12.2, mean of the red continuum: 14.1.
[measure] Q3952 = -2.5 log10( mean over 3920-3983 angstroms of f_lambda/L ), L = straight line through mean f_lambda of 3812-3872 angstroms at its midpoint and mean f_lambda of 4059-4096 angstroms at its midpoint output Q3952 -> 0.336 mag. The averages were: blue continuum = 11.9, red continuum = 24.2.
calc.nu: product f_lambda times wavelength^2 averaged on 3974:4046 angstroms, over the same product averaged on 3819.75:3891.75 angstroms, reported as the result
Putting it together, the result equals 2.1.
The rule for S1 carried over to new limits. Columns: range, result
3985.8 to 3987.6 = 21.6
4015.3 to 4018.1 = 24.9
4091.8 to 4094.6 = 24.7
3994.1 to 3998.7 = 23.1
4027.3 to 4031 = 23.2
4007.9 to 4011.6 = 25.6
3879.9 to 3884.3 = 9.53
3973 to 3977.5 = 14.1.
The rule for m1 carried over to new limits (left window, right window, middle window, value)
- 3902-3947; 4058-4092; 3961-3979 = 0.39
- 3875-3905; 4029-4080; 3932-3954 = 0.35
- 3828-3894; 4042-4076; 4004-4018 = -0.17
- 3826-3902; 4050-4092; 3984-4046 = -0.13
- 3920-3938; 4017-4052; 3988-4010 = -0.21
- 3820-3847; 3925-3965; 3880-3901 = -0.19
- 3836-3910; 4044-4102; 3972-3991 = 0.02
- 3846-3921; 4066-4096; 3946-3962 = 0.09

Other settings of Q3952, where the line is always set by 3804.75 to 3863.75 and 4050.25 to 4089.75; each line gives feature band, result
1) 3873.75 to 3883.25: 0.24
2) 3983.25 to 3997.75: -0.09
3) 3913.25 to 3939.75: 0.42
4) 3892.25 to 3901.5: -0.11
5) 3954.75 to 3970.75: 0.46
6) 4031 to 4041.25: -0.10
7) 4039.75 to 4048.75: -0.07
